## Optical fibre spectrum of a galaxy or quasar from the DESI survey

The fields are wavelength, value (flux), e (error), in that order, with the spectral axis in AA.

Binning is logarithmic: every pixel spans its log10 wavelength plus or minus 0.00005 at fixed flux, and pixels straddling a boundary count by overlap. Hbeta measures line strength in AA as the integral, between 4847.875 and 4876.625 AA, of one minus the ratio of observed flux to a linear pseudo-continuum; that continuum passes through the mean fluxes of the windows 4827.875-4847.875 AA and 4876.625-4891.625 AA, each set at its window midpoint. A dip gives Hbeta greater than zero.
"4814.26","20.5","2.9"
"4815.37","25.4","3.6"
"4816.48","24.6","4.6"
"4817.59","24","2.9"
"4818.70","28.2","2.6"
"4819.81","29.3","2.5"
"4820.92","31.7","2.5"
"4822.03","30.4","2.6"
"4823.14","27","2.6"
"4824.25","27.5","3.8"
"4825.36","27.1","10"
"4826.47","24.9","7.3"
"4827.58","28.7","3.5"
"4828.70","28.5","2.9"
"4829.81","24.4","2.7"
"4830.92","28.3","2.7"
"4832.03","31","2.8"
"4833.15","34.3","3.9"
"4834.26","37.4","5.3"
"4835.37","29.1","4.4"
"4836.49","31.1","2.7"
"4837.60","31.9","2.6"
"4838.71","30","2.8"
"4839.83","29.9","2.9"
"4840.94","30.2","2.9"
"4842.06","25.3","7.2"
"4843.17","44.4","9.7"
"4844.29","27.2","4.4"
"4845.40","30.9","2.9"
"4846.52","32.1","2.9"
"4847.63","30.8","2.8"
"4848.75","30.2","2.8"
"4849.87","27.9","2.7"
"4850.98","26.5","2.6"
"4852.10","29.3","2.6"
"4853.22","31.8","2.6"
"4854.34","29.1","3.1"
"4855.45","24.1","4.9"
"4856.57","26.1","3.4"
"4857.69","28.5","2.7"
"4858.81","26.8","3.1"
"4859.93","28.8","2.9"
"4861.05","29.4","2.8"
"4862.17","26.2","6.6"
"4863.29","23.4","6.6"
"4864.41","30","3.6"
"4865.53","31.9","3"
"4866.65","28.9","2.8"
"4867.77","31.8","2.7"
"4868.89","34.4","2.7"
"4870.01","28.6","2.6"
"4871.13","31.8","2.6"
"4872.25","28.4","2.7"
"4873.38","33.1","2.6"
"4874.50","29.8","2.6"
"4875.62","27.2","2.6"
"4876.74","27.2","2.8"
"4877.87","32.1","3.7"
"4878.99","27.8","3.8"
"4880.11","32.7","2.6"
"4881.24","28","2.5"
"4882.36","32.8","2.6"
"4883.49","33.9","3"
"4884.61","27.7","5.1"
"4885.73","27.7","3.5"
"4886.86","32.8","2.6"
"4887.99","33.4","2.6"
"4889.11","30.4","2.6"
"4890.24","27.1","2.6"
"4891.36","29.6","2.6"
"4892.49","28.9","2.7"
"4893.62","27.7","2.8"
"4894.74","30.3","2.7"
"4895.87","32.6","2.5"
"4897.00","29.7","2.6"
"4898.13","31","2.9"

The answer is 1.5 AA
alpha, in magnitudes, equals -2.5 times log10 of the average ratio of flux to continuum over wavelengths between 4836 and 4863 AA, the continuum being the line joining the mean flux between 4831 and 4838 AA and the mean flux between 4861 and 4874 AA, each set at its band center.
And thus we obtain 0.06 mag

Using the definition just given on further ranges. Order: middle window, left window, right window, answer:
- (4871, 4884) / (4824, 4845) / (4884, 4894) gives -0.02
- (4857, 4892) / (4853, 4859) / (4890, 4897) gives -0.05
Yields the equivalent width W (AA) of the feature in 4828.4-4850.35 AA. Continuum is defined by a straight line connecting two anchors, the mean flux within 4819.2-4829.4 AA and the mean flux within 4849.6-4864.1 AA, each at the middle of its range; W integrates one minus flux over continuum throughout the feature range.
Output -2.2 AA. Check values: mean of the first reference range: 28.3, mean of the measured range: 30.8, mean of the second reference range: 27.6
